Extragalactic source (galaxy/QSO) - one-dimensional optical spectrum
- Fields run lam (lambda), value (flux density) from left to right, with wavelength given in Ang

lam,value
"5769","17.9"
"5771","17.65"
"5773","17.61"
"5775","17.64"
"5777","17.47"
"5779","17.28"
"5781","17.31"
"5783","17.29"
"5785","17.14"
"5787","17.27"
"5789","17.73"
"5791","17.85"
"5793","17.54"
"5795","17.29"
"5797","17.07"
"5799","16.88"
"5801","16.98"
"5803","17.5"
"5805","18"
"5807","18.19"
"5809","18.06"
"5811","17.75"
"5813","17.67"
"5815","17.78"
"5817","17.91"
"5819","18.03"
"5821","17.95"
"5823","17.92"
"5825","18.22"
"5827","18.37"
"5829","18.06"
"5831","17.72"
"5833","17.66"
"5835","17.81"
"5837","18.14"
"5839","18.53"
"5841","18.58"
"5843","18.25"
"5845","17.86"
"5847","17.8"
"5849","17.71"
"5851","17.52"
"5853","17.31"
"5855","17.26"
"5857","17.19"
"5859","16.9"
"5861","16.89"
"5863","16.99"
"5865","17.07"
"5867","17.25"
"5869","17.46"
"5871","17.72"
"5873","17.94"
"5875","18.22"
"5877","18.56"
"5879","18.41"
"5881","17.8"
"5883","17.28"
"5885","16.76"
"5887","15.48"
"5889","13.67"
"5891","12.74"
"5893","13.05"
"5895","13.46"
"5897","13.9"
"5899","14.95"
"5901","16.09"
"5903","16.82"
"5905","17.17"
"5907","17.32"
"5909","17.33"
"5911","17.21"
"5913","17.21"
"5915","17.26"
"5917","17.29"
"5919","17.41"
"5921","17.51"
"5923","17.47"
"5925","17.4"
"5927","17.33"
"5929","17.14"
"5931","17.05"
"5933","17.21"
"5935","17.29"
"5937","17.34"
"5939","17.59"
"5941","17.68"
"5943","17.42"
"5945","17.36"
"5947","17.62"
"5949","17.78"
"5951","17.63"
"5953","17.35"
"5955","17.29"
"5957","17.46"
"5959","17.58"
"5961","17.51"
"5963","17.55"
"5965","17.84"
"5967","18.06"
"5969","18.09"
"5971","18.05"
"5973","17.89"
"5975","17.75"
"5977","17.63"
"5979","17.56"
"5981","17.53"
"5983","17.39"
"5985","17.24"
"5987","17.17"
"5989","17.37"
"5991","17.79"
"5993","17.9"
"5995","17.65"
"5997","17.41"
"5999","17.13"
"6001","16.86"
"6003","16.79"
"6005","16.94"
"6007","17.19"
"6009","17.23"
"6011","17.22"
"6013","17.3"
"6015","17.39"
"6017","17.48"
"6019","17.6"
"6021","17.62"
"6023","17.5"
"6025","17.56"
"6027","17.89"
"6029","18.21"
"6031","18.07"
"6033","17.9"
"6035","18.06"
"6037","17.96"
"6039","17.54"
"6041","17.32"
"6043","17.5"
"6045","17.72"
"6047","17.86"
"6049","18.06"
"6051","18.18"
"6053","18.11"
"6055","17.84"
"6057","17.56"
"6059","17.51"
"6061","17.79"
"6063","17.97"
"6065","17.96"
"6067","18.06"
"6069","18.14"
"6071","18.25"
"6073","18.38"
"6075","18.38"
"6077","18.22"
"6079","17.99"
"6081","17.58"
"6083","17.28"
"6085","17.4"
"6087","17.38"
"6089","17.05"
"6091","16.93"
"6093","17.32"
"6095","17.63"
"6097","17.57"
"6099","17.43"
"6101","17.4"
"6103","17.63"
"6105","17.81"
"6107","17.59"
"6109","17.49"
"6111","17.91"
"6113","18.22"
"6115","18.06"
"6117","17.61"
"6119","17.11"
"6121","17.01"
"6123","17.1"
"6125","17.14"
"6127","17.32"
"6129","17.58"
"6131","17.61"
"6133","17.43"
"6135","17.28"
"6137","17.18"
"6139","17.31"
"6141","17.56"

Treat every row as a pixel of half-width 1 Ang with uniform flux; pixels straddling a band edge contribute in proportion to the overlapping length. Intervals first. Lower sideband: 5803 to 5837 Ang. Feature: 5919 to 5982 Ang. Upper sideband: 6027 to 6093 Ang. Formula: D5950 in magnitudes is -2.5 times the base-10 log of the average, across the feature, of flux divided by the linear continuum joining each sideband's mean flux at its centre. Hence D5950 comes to 0.02 mag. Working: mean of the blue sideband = 17.9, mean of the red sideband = 17.8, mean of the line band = 17.5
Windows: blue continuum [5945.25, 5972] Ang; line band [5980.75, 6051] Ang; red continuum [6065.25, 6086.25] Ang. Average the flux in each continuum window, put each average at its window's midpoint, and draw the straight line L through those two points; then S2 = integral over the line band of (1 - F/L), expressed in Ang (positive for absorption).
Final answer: 1.1 Ang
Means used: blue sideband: 17.7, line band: 17.5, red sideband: 18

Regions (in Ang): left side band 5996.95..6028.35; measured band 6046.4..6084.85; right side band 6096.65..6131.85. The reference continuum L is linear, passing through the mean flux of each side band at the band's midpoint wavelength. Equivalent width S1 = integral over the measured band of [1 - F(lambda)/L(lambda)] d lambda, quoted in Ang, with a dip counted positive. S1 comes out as -1.1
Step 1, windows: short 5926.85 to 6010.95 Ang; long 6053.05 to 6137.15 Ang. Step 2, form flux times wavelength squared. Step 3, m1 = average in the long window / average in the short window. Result 1.1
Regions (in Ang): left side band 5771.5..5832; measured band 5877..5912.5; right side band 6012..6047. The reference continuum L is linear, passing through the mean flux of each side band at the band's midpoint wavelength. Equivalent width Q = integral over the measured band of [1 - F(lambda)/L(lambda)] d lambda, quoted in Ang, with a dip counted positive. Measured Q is 3.5 Ang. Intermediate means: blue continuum 17.6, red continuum 17.7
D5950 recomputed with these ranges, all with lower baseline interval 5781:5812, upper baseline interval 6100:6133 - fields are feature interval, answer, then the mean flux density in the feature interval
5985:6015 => 0.01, 17.3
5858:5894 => 0.05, 16.7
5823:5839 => -0.03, 18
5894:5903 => 0.18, 14.8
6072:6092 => -0.01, 17.7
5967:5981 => -0.02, 17.8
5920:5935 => 0.01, 17.3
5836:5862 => -0.01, 17.7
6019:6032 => -0.02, 17.8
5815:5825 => -0.03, 18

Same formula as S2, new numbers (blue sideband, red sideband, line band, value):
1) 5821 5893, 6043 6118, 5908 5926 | 0.1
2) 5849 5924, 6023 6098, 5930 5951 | -0.5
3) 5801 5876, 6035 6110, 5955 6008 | 0.7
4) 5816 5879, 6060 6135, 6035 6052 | -0.1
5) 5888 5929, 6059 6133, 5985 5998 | -0.6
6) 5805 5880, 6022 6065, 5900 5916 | 0.7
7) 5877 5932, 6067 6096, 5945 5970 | -1.2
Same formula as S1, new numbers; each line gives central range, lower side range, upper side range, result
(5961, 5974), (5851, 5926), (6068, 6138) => -0.7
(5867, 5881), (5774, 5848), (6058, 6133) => -0.2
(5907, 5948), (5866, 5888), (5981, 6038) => 0.4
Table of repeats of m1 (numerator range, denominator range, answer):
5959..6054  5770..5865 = 1.06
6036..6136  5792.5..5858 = 1.08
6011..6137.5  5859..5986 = 1.09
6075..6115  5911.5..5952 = 1.07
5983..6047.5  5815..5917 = 1.08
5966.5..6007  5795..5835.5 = 1.04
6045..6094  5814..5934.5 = 1.11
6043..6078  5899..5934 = 1.10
